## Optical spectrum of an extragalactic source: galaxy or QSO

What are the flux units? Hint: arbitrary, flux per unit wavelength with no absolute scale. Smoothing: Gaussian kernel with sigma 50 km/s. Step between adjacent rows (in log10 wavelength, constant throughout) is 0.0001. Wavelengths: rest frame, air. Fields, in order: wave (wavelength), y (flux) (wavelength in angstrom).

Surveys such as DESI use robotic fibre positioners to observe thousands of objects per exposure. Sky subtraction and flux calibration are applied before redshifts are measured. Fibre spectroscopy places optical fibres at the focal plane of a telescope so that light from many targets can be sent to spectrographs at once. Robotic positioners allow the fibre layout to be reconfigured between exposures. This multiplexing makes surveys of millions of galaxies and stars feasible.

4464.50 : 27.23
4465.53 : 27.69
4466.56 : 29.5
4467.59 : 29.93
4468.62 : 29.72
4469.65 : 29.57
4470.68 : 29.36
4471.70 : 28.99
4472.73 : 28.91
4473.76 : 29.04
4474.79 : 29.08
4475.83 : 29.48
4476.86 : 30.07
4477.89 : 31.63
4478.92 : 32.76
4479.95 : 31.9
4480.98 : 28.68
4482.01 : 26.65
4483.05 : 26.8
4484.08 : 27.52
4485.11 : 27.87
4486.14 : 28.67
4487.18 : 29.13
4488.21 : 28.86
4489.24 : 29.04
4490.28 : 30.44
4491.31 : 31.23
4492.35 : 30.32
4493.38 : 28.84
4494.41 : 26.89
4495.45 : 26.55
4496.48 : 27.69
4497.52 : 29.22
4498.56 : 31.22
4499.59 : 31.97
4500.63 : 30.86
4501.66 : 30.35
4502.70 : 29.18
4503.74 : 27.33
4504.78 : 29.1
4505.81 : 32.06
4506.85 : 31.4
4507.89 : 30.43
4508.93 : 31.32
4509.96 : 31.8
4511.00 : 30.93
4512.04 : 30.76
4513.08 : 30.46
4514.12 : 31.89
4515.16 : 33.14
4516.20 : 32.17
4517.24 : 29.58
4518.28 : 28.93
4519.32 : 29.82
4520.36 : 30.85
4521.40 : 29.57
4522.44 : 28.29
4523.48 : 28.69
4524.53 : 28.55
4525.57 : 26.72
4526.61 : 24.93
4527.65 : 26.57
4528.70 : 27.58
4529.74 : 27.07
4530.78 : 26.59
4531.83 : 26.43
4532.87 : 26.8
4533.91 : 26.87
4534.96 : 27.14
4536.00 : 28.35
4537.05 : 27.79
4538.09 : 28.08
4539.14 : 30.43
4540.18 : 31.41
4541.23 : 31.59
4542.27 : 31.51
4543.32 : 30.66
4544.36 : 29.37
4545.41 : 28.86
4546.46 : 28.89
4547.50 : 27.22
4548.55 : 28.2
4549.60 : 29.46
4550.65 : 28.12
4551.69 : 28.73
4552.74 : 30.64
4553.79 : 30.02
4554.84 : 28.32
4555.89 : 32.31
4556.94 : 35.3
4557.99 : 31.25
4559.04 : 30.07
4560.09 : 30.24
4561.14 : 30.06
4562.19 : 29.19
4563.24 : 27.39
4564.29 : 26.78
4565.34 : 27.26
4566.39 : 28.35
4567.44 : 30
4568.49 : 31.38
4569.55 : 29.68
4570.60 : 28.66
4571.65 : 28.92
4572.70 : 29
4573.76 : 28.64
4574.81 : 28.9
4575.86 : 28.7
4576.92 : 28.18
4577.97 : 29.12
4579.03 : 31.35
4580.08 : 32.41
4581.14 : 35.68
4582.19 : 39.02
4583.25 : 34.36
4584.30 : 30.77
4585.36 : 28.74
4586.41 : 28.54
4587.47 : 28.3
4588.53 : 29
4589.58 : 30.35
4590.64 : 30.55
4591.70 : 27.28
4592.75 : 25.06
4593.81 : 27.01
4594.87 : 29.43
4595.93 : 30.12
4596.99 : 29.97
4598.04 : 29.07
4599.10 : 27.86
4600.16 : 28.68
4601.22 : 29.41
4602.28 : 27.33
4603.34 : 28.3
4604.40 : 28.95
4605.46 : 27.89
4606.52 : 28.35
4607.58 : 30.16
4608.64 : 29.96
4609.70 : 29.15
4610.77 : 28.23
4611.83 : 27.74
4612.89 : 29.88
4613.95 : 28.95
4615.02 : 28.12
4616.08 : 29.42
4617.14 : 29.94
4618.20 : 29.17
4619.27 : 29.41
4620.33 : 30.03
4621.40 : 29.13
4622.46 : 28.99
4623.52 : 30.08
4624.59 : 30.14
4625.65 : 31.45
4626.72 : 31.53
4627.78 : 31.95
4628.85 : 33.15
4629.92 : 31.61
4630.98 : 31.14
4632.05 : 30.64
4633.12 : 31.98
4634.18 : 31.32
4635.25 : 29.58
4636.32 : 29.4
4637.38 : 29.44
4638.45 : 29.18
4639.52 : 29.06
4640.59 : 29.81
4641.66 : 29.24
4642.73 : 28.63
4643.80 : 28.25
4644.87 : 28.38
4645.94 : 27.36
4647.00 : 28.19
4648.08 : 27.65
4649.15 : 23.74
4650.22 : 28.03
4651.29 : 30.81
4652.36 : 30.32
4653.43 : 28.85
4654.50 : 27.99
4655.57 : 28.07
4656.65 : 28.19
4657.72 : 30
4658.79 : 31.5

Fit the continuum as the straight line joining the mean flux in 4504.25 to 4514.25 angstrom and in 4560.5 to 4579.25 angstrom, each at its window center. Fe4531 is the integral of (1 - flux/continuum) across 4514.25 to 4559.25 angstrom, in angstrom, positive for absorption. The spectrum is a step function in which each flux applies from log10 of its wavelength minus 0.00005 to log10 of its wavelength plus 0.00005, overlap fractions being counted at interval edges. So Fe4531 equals 1.3 angstrom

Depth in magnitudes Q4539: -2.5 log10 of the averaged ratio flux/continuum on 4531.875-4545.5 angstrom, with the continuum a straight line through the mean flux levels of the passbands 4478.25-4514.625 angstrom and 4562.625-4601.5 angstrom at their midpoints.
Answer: 0.02 mag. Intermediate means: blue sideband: 29.7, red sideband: 29.6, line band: 29.1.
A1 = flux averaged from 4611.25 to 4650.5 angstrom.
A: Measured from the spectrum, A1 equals 29.5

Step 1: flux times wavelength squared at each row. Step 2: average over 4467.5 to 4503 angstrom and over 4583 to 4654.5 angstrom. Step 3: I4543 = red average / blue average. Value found 1.06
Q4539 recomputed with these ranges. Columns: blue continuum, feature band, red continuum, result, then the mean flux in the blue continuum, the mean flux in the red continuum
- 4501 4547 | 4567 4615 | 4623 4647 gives 0.01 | 29.3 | 30.1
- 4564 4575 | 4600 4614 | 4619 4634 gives 0.05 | 28.9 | 30.8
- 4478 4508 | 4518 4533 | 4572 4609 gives 0.06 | 29.4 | 29.6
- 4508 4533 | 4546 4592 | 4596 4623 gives -0.03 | 29.2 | 29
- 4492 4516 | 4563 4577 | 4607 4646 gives 0.05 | 30.2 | 29.8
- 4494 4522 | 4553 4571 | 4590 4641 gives 0.00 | 30.2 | 29.5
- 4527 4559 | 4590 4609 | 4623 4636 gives 0.07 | 29.1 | 31.2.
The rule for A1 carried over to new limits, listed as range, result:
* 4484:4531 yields 29.4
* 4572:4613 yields 29.5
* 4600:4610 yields 28.8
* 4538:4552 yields 29.5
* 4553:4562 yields 30.9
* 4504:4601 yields 29.5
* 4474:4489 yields 29.2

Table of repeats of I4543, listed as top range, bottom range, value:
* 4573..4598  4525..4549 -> 1.09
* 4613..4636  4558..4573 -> 1.07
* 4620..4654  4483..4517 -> 1.05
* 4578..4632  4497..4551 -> 1.05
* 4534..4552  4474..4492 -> 1.02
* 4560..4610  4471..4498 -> 1.06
